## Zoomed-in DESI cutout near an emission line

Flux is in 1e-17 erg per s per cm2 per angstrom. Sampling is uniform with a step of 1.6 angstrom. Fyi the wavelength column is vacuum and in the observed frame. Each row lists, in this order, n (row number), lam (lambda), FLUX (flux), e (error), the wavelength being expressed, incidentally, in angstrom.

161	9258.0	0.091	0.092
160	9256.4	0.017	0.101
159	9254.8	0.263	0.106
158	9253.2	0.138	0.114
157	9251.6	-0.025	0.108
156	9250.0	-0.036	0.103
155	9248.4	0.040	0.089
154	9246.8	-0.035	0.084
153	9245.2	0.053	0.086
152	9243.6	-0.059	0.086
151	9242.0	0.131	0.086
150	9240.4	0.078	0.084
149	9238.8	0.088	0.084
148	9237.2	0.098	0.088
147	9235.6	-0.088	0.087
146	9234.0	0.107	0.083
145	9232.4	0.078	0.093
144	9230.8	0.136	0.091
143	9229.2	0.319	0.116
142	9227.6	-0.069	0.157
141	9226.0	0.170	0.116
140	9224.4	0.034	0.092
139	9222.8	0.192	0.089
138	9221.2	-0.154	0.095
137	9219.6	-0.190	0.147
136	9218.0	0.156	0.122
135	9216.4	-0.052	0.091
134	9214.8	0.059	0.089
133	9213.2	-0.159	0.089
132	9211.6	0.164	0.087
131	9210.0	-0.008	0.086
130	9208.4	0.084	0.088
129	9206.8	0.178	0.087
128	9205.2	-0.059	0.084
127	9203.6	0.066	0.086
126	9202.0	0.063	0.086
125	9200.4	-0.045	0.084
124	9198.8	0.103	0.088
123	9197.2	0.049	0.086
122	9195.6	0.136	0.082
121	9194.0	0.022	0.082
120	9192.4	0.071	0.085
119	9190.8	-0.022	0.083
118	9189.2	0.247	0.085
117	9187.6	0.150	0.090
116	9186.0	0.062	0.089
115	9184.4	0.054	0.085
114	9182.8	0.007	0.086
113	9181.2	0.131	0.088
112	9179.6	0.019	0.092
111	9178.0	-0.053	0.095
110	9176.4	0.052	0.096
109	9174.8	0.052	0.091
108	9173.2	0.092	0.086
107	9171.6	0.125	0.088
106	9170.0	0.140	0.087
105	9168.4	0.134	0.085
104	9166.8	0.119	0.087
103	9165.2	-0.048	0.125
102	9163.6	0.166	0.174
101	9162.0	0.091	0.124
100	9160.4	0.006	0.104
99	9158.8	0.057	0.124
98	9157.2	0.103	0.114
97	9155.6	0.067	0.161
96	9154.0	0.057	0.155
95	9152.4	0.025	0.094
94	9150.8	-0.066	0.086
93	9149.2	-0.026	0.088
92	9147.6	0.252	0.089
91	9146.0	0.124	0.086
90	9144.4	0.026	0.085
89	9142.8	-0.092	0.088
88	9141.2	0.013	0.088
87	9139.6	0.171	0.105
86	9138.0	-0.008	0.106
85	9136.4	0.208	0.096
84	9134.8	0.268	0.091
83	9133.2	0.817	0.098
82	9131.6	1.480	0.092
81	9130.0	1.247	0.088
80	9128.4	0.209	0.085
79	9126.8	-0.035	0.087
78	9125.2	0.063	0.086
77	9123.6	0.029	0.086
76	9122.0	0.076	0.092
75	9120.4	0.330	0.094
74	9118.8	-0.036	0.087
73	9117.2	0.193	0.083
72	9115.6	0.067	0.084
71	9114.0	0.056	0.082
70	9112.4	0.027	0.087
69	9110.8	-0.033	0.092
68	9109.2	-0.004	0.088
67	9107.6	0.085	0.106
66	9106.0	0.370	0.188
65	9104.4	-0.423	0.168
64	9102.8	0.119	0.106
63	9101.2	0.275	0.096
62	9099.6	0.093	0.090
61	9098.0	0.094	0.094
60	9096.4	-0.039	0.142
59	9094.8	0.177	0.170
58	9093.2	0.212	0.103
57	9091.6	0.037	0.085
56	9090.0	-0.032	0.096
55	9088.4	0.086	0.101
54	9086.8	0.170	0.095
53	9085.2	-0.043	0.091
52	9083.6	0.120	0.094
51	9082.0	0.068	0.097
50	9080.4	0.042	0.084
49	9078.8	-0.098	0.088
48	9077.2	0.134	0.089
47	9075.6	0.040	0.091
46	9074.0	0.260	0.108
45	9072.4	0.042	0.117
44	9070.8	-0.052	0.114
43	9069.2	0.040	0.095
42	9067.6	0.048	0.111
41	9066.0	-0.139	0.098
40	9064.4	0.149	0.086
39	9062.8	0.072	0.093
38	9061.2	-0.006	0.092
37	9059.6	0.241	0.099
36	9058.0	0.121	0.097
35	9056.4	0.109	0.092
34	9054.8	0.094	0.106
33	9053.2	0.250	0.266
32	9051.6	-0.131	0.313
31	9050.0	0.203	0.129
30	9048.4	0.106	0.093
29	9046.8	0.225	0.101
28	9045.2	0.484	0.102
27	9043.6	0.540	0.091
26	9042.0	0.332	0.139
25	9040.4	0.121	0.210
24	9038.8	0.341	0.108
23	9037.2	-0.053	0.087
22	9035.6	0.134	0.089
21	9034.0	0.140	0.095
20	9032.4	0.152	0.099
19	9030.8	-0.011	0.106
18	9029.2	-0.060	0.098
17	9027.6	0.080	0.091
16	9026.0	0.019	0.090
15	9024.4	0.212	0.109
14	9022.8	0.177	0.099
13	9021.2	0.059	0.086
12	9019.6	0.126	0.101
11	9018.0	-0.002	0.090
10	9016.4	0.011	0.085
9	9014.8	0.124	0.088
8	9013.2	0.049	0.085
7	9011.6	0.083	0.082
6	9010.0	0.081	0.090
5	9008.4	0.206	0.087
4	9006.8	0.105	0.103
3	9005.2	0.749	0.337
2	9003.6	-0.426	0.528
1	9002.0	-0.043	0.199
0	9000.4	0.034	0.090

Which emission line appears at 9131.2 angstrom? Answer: [O III]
